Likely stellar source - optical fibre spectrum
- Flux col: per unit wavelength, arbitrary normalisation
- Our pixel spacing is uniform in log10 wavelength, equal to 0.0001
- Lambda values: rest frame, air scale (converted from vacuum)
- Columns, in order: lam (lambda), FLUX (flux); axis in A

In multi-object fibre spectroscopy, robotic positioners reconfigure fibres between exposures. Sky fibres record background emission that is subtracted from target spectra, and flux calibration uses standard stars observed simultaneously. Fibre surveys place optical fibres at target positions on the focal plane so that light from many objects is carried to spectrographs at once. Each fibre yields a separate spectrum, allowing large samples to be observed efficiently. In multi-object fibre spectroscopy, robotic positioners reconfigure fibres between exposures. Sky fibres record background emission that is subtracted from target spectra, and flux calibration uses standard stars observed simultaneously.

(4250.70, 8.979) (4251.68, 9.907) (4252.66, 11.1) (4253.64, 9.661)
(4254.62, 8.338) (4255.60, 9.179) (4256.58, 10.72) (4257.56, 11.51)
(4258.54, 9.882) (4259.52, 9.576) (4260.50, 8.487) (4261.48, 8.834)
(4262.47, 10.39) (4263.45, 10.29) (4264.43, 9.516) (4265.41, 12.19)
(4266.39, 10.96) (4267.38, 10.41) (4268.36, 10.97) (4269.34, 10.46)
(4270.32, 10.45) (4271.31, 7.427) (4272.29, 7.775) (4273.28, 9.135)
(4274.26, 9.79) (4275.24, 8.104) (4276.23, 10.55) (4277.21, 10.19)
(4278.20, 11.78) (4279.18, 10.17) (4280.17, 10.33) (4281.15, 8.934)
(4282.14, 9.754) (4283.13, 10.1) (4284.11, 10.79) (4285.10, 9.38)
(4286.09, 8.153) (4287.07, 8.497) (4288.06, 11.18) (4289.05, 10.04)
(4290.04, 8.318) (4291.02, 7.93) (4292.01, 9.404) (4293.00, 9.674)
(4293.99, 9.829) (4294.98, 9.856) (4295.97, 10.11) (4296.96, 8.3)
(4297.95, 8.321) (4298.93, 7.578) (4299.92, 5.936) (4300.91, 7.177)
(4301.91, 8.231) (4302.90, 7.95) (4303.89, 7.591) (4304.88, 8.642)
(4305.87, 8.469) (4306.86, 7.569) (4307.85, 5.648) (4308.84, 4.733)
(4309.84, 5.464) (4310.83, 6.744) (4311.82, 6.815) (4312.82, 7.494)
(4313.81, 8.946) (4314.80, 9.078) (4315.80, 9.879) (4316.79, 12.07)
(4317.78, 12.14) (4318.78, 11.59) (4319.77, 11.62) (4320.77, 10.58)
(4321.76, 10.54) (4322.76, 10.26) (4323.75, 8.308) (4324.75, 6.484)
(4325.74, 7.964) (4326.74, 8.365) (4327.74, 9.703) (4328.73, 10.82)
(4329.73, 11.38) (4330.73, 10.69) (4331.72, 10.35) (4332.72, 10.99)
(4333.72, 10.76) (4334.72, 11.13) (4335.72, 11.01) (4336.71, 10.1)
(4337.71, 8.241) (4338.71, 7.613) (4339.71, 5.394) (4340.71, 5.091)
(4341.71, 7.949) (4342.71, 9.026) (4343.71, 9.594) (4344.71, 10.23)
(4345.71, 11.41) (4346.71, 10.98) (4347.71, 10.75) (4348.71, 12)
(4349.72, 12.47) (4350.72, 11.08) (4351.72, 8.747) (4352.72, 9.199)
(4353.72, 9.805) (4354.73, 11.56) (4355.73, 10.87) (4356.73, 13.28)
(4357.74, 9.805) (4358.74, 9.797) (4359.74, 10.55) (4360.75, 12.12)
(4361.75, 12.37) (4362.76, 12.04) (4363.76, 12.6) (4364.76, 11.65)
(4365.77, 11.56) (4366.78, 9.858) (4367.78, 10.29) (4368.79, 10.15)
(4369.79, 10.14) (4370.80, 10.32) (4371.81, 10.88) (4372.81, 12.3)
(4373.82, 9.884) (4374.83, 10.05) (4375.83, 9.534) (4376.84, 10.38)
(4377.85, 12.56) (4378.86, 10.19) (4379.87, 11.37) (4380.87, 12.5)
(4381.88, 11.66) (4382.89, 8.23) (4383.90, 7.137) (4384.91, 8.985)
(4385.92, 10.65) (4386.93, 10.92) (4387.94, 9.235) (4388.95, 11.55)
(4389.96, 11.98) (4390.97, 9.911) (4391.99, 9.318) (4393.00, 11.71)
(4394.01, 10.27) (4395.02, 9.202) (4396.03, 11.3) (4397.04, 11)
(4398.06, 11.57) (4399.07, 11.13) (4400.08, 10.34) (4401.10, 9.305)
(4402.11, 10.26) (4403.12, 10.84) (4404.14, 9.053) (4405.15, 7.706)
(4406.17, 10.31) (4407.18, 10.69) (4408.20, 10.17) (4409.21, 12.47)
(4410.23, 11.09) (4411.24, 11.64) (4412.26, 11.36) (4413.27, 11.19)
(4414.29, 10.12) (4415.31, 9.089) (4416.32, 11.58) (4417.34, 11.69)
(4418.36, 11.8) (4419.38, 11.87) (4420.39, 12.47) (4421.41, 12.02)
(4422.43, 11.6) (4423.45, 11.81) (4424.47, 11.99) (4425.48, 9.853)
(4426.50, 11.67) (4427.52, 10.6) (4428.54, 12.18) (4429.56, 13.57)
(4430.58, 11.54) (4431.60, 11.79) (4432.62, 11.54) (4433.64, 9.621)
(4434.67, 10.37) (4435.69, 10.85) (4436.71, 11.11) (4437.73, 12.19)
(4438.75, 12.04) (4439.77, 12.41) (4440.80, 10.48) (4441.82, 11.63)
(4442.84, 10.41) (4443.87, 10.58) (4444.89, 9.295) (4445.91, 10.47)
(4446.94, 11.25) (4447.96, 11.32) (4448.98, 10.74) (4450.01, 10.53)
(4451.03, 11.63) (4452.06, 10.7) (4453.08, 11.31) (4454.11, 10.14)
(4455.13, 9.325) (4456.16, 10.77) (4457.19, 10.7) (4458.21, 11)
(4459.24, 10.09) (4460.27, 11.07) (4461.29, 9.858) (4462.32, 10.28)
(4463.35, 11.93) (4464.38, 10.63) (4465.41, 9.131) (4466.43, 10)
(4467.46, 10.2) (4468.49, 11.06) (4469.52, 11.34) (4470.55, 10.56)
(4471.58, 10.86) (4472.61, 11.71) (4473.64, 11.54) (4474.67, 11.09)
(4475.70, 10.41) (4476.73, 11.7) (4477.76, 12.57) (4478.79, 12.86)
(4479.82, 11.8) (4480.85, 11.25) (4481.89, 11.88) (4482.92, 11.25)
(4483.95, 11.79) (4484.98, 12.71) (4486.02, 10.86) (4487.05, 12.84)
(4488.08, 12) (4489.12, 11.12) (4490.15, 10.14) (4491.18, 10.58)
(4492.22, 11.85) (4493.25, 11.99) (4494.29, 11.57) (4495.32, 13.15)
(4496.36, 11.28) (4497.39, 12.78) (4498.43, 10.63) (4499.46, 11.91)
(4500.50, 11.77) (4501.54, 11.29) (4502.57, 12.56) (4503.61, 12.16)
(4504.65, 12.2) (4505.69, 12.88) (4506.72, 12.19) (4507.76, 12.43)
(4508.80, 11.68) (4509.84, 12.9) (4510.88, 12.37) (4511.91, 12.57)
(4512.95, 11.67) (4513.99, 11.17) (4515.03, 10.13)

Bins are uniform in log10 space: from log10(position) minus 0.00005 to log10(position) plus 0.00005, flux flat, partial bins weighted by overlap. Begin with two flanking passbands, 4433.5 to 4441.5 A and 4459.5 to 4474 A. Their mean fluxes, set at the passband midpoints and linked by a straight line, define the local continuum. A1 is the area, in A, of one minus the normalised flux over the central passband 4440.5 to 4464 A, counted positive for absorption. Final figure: 0.6 A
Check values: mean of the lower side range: 11.2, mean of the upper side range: 10.7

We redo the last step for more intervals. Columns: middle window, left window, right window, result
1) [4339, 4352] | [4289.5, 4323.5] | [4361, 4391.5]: 0.3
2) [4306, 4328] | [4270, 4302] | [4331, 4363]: 2.3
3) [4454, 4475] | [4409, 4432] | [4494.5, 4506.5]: 2.1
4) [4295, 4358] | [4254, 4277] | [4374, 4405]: 5.2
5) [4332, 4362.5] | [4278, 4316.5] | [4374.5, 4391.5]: -1.6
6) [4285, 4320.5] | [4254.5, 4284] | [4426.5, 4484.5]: 5.2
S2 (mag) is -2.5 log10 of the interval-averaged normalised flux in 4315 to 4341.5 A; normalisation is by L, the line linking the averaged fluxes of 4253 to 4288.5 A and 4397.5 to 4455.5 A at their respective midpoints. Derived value 0.06 mag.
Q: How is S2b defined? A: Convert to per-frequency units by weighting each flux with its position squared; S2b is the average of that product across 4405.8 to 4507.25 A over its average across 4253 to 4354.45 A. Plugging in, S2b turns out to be 1.3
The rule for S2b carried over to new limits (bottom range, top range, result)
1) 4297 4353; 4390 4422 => 1.23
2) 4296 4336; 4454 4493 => 1.33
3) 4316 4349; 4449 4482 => 1.18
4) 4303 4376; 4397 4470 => 1.16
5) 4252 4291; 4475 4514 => 1.34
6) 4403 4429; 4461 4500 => 1.06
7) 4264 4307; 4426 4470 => 1.27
